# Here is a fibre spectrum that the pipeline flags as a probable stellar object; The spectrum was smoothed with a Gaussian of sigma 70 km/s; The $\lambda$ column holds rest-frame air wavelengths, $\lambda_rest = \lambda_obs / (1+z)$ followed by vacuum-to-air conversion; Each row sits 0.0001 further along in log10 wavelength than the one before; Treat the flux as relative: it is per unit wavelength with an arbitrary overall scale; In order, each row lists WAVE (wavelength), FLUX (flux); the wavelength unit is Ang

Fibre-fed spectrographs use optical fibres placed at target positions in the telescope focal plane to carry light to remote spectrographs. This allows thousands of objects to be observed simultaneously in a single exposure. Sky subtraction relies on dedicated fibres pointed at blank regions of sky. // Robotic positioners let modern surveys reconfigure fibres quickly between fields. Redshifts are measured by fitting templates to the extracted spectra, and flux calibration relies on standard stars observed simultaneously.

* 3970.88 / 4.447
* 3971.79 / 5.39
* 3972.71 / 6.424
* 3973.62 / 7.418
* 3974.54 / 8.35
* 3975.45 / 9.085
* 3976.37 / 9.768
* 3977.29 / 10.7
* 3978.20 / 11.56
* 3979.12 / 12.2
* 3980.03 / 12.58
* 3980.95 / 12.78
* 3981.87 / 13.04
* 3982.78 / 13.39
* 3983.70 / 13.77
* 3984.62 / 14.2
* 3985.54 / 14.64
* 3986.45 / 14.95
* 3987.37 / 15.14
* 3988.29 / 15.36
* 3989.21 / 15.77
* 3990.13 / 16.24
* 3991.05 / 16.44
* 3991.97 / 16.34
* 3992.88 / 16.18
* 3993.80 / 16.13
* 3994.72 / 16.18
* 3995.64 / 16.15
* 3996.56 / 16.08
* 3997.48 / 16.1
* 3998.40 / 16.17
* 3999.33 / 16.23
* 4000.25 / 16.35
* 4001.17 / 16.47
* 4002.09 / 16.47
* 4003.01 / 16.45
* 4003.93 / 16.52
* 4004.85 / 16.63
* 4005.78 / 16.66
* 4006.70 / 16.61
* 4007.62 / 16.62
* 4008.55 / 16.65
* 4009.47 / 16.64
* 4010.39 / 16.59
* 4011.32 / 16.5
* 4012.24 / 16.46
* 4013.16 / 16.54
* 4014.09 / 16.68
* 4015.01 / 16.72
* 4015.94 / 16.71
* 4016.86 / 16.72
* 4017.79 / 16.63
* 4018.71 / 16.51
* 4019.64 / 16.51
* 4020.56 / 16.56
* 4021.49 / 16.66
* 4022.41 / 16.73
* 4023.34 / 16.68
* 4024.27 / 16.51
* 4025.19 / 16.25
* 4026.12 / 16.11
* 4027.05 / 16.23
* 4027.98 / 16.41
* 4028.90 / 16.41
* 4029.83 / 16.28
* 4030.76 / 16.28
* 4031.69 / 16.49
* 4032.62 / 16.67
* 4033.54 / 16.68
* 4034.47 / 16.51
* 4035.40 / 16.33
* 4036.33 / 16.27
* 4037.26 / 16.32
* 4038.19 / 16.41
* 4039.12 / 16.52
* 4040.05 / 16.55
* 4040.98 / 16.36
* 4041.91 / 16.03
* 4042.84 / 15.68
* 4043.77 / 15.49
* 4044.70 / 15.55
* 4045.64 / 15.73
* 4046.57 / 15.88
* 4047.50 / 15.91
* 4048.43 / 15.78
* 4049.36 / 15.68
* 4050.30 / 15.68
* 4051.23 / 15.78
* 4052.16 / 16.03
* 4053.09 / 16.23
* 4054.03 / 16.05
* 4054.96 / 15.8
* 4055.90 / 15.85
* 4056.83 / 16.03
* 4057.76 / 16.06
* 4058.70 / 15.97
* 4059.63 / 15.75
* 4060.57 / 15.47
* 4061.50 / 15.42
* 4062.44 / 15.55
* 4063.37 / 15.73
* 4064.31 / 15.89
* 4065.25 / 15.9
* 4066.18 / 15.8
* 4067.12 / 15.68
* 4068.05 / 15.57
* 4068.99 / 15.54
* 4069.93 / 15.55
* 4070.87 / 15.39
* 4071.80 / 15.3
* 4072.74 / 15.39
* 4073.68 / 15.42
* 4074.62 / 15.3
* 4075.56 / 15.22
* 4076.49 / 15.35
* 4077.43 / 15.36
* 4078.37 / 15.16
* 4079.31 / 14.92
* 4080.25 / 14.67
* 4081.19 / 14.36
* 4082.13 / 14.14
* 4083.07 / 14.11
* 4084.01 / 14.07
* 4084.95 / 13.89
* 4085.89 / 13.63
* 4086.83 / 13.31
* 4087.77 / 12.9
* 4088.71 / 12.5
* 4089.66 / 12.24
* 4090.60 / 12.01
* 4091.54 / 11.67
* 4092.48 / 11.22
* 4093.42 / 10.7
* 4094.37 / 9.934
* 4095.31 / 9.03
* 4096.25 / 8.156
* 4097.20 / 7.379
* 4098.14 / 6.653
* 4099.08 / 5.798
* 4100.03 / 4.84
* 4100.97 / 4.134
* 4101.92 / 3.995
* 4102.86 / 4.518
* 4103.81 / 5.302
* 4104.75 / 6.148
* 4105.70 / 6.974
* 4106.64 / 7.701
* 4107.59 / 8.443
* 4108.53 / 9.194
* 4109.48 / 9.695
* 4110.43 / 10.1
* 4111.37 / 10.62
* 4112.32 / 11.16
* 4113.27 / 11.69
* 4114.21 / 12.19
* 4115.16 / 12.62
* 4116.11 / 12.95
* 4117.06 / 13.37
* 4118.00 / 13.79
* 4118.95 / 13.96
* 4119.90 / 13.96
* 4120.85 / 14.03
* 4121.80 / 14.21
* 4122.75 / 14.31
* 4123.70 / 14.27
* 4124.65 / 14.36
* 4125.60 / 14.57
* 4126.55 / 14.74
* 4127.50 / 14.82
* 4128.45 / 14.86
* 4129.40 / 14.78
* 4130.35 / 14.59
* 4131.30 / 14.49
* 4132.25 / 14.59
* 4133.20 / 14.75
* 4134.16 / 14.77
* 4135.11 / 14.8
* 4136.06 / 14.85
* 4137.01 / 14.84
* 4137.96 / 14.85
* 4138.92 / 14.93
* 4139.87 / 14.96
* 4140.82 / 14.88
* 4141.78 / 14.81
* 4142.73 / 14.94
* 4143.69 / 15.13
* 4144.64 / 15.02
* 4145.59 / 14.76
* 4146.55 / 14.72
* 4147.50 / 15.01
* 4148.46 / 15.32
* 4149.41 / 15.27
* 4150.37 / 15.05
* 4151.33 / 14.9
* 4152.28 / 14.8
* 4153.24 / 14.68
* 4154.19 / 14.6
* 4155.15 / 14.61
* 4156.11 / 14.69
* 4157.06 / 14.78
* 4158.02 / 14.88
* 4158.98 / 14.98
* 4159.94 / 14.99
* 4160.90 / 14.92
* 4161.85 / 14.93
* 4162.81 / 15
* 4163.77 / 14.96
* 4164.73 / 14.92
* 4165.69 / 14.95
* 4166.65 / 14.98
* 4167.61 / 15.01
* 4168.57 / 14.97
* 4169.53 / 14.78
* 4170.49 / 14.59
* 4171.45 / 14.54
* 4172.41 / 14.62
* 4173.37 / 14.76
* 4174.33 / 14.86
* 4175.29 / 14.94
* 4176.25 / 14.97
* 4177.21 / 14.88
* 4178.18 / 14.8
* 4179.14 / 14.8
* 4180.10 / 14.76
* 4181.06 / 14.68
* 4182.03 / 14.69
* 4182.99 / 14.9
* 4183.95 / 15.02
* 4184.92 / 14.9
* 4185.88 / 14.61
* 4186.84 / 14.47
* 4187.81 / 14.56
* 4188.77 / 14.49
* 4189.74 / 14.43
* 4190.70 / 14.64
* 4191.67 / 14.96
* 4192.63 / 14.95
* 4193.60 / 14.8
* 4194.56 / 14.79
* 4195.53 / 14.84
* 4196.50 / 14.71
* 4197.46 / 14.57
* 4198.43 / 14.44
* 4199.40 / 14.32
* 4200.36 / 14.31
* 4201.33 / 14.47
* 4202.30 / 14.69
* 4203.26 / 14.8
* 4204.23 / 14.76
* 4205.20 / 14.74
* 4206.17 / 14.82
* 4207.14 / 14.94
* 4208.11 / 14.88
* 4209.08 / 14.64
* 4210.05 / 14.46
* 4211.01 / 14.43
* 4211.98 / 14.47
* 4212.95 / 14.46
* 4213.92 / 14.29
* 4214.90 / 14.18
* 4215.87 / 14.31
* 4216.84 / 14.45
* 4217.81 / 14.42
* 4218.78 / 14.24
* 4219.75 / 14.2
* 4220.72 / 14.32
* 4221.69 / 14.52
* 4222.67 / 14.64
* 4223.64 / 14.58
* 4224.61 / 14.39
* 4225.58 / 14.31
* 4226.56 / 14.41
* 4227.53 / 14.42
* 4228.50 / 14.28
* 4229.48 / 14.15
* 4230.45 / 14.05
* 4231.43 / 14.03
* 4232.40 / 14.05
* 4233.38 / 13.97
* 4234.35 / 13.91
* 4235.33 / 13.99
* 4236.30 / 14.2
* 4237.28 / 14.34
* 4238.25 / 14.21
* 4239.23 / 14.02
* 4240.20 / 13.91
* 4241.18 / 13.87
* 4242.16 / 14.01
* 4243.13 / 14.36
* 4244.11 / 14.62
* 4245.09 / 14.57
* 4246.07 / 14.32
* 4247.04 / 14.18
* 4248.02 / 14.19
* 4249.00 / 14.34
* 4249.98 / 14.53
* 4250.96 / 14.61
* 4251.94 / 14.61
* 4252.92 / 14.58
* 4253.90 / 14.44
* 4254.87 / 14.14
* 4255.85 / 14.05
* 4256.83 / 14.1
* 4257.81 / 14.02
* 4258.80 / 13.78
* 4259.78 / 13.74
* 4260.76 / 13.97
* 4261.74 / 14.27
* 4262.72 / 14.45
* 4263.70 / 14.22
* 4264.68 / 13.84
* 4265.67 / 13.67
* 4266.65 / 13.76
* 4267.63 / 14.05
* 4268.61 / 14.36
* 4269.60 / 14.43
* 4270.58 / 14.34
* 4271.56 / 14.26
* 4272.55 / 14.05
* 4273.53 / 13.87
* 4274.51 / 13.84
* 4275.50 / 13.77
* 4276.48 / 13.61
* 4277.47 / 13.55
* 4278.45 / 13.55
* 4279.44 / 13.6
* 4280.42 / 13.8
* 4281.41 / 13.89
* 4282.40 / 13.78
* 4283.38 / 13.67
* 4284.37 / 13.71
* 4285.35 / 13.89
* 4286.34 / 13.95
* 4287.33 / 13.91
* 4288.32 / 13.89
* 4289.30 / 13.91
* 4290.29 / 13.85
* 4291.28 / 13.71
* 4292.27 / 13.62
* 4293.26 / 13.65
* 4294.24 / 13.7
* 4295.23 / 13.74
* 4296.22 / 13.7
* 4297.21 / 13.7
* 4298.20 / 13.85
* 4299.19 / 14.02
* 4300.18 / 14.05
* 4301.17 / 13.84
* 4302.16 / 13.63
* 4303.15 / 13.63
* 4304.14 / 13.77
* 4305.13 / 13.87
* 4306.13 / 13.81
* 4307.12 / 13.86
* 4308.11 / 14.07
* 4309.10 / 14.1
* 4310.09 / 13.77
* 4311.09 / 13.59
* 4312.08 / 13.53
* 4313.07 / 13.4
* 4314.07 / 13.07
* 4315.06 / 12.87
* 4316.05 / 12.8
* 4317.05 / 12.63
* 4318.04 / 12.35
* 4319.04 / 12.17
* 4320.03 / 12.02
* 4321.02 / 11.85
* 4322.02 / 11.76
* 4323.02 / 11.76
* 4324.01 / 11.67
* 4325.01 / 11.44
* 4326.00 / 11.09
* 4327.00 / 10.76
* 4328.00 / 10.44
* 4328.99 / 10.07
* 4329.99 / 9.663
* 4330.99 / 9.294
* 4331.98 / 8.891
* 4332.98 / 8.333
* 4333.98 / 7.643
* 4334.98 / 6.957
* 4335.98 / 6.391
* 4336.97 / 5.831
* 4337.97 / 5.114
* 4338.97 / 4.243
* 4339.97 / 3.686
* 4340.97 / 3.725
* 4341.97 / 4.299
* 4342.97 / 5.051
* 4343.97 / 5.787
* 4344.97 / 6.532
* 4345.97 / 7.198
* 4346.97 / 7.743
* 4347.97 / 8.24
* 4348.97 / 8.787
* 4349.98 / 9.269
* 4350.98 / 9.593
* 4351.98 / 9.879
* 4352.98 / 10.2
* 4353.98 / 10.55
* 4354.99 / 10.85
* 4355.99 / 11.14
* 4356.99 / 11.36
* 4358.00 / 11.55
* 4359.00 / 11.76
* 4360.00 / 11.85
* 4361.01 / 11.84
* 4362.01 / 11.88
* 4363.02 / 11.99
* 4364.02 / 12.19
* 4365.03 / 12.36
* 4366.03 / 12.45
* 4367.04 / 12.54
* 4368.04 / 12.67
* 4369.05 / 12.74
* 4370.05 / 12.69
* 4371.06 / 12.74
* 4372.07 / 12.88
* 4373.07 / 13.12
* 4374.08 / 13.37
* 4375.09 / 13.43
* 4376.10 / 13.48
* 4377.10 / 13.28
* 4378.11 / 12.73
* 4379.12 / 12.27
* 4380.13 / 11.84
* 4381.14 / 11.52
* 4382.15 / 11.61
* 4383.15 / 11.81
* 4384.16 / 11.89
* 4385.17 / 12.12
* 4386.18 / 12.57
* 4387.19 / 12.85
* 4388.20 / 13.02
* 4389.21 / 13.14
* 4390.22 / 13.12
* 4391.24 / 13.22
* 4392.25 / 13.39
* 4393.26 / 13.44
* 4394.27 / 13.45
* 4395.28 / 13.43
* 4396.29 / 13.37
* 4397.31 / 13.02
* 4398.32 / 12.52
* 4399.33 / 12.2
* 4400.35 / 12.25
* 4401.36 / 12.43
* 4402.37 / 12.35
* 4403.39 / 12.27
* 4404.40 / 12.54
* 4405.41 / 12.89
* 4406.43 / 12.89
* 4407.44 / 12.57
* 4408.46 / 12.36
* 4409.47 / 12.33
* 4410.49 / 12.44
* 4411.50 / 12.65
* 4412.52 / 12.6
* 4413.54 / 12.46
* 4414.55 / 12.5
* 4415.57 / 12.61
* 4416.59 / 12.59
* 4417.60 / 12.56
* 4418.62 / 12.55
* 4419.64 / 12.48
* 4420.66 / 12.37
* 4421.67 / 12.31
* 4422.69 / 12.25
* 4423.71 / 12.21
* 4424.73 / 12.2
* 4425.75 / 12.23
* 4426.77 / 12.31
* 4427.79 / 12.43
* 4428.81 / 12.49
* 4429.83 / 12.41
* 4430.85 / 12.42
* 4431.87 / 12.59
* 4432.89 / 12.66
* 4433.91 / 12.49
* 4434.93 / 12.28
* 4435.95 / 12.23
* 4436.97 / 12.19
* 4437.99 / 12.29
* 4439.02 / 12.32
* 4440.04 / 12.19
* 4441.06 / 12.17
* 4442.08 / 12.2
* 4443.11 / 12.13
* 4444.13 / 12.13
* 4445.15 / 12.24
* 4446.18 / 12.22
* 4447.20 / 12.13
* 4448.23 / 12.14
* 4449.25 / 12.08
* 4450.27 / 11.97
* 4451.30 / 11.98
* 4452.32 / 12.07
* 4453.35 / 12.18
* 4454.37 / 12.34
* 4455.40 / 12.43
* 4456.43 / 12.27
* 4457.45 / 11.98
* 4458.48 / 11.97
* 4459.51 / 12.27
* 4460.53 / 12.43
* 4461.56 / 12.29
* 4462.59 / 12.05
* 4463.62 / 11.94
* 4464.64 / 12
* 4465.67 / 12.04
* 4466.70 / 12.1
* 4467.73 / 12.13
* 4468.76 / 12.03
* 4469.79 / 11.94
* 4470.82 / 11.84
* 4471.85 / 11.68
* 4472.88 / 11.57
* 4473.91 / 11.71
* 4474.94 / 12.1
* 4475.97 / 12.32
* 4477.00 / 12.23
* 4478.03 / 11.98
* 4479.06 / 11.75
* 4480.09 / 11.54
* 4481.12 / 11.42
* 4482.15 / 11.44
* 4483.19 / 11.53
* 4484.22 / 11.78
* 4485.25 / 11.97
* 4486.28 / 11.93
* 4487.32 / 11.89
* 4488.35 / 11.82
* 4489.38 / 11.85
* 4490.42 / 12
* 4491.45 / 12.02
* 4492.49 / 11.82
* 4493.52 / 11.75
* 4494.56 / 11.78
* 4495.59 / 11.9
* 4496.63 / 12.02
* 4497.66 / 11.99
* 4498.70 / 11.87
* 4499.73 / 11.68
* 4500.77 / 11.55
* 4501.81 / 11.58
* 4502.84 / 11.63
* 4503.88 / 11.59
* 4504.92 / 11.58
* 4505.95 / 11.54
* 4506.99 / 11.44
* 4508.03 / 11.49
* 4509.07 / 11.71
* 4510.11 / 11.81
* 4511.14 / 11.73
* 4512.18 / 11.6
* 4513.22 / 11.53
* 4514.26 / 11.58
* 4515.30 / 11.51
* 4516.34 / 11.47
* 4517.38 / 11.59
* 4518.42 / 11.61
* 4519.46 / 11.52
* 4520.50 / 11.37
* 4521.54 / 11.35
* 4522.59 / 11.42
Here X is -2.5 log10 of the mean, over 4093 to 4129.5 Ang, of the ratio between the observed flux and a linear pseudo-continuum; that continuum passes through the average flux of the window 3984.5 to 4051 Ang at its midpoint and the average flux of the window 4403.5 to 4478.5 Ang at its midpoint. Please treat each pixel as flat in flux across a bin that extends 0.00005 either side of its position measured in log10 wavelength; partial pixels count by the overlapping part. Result 0.41 mag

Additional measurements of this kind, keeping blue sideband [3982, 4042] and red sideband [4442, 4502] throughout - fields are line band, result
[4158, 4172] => -0.01 mag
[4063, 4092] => 0.07 mag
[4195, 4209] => -0.02 mag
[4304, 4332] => 0.10 mag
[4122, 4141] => 0.03 mag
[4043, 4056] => 0.00 mag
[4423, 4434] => 0.00 mag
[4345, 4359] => 0.32 mag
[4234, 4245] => 0.00 mag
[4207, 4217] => -0.01 mag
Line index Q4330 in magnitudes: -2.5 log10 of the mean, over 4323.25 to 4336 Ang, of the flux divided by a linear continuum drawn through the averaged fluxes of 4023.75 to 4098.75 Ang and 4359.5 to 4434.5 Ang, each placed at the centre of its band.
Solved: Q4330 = 0.33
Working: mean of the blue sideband 14.9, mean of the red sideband 12.6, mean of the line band 9.6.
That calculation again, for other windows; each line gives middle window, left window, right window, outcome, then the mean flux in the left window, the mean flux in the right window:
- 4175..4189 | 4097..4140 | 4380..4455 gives -0.24 mag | 11.6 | 12.4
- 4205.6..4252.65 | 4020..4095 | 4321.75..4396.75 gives -0.14 mag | 15.3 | 10.6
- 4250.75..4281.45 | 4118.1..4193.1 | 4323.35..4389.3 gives -0.14 mag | 14.8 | 10.3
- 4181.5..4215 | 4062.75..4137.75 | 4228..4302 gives -0.09 mag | 12.6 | 14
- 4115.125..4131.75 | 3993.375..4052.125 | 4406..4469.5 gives 0.09 mag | 16.3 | 12.3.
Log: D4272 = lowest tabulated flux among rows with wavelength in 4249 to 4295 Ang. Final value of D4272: 13.55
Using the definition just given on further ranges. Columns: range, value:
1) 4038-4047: 15.49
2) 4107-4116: 8.443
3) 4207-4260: 13.74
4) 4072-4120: 3.995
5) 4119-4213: 13.96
